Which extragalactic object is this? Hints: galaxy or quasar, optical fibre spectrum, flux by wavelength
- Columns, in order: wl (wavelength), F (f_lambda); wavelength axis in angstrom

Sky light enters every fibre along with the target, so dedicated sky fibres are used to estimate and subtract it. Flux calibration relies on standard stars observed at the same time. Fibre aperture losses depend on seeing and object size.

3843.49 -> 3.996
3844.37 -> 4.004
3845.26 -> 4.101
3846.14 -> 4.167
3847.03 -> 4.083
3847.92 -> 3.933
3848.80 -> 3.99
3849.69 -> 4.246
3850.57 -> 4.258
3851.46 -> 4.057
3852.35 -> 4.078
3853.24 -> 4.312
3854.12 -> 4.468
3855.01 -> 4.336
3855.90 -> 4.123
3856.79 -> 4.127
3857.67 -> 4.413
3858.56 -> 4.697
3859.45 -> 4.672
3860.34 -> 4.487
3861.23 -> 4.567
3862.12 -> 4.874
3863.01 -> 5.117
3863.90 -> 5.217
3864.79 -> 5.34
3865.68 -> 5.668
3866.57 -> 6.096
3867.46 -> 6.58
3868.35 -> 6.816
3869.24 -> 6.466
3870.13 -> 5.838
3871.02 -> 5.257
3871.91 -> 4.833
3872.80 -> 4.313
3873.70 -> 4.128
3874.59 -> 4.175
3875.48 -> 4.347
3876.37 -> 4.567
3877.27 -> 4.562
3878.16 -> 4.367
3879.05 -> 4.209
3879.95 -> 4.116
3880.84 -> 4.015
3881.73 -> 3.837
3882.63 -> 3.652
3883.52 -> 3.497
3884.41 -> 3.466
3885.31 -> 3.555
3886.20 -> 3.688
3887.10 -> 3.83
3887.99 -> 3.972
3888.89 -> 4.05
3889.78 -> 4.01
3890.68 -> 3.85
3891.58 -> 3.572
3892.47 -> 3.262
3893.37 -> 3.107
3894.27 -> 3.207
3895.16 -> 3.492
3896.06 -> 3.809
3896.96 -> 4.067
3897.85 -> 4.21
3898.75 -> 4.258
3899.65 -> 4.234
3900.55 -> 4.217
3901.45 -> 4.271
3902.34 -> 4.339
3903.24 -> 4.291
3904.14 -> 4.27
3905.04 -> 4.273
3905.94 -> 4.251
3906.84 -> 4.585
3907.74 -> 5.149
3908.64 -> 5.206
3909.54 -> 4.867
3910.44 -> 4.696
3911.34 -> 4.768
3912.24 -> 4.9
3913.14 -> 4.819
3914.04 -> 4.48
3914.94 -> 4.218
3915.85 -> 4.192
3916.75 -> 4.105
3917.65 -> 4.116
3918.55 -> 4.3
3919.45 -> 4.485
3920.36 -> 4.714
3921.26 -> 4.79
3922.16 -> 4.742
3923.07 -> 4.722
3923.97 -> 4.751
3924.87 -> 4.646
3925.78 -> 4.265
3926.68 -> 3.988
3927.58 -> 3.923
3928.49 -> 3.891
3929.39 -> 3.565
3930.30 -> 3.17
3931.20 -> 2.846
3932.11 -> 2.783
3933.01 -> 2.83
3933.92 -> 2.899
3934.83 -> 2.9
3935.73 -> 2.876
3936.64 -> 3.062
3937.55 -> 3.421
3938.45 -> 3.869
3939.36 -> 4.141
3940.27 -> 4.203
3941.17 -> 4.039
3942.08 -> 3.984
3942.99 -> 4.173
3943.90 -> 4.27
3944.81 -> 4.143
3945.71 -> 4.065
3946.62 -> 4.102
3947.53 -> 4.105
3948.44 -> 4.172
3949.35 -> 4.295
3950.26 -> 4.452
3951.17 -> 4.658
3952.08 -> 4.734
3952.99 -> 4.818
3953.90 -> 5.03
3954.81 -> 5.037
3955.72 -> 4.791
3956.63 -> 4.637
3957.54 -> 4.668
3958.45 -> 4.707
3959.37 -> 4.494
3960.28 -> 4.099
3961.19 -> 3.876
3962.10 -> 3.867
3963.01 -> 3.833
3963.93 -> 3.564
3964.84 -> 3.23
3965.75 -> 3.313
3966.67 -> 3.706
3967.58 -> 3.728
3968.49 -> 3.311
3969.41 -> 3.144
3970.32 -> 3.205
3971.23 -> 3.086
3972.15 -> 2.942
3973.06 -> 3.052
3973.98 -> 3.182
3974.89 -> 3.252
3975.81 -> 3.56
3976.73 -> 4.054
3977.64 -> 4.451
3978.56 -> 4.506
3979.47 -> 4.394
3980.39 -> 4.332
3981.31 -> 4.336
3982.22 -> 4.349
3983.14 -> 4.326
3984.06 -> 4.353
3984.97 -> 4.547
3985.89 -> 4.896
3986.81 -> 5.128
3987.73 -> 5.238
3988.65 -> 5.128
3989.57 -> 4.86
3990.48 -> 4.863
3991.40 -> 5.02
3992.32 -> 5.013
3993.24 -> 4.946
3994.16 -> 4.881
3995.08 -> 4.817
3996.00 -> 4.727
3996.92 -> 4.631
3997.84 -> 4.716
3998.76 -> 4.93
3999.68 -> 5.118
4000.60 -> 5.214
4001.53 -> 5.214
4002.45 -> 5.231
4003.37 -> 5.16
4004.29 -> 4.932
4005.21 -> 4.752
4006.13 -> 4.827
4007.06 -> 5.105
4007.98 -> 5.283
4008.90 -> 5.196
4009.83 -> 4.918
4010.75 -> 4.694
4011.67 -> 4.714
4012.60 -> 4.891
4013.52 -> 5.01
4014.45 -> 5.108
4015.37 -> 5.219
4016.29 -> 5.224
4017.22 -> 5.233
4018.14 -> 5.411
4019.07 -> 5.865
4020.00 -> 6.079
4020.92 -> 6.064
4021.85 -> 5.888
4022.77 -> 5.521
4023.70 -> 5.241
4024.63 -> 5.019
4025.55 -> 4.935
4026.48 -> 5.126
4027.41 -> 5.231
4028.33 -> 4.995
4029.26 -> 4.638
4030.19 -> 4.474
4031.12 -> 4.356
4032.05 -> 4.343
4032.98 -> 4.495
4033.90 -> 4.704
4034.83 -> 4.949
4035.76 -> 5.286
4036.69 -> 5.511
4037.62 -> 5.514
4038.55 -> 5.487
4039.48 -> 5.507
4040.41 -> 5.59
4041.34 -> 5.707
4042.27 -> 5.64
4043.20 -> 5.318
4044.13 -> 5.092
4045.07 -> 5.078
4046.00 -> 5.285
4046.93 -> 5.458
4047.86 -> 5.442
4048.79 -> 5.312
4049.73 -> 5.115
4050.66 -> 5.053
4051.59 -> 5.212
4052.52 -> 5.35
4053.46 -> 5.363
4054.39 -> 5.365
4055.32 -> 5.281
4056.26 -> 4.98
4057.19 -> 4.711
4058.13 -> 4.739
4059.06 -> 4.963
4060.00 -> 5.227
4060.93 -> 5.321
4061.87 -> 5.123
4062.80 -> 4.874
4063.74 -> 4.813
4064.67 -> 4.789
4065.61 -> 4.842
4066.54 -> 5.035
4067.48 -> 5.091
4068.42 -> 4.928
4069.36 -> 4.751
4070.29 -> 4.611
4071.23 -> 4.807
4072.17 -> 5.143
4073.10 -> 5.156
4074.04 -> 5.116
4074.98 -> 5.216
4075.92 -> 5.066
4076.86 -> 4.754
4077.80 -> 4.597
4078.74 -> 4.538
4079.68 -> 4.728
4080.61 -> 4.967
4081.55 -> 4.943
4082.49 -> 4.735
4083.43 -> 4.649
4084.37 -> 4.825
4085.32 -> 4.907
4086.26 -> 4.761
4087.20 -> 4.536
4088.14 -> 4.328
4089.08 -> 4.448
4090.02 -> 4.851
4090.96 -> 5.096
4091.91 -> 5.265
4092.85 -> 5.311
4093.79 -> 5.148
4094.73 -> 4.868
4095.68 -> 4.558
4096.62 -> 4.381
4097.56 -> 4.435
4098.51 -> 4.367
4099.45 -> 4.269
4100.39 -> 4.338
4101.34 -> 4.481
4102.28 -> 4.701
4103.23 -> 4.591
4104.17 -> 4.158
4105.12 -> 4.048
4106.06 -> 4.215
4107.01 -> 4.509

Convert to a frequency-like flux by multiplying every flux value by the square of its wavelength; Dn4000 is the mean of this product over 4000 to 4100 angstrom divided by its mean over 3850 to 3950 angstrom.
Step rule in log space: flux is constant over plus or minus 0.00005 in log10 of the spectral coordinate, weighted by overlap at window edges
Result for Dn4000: 1.3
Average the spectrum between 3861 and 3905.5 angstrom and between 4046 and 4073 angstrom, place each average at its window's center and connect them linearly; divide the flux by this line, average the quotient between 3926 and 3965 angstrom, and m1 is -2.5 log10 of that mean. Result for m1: 0.17 mag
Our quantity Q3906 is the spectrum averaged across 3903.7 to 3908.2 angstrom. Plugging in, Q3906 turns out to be 4.51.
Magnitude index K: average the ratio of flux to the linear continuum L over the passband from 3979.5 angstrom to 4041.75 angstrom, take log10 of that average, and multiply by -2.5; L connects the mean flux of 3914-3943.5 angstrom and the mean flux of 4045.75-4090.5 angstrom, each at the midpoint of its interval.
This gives -0.11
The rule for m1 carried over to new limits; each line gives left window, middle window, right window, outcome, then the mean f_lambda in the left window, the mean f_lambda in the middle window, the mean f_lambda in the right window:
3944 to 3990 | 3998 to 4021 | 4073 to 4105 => -0.18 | 4.16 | 5.16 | 4.72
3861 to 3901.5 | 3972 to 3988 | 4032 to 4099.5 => 0.13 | 4.4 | 4.17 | 4.99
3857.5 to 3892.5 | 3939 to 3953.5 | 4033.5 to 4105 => 0.10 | 4.56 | 4.28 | 4.96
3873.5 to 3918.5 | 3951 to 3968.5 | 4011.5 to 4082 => 0.08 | 4.15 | 4.22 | 5.11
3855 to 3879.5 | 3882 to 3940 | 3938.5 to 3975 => 0.12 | 4.95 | 4.01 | 4.01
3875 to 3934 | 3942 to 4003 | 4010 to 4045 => 0.09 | 4.1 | 4.33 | 5.19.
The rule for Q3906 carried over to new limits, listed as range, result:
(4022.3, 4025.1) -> 5.27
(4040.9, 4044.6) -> 5.43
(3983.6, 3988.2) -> 4.83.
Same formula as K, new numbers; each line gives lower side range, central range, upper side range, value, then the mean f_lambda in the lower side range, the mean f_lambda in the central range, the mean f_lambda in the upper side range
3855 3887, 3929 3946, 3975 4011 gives 0.315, 4.66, 3.53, 4.77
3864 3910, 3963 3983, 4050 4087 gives 0.261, 4.4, 3.67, 4.95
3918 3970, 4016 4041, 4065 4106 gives -0.172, 4.01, 5.21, 4.75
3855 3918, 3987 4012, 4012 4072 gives -0.004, 4.44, 4.97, 5.15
